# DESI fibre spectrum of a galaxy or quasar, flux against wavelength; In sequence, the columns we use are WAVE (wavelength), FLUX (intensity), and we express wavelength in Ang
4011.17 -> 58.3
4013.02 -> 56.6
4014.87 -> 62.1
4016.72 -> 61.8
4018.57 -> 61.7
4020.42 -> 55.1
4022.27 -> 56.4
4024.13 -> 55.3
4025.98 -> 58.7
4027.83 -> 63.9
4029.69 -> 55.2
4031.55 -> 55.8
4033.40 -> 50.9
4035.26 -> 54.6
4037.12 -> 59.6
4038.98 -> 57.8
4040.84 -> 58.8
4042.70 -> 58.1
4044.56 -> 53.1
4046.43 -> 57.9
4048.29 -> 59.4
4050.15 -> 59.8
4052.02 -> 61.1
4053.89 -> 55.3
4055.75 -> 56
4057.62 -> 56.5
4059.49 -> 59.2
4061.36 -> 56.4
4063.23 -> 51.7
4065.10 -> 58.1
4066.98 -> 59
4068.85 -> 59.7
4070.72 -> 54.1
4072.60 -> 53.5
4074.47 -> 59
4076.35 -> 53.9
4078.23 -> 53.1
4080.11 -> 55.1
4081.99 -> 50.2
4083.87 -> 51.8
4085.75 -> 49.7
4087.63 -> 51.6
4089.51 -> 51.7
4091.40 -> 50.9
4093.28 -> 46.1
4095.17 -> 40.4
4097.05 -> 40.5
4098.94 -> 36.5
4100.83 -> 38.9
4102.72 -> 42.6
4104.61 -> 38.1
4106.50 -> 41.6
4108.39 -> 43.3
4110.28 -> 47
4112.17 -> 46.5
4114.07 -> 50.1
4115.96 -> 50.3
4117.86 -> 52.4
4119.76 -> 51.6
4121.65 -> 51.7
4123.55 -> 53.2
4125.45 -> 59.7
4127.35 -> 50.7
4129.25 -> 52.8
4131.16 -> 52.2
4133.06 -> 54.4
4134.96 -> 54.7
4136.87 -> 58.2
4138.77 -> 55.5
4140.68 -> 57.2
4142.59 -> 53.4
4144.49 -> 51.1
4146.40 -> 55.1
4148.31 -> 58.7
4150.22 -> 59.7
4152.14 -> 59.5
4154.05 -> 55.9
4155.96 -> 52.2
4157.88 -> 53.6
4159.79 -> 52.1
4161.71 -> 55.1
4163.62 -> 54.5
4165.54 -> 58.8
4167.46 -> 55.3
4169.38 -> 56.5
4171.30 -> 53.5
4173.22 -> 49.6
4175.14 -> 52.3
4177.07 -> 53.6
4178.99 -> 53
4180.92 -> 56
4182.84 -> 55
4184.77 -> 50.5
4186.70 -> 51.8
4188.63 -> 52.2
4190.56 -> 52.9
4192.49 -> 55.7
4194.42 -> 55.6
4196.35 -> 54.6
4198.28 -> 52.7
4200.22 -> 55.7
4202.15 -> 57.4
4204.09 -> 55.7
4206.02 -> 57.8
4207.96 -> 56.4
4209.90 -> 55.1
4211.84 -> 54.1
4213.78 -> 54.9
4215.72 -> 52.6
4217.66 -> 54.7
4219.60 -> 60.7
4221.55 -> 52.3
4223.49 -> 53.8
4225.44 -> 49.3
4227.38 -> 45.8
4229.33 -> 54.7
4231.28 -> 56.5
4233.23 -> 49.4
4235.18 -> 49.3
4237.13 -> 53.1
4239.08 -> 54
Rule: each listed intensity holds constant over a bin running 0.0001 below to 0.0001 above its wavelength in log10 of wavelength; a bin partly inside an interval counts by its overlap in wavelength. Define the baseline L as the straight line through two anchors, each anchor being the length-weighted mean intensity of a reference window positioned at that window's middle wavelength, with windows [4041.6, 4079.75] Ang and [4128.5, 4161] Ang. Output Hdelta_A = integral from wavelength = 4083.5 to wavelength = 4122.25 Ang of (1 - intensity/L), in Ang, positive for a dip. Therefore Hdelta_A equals 6.71 Ang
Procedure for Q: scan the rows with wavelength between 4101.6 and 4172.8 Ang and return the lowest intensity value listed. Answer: 38.1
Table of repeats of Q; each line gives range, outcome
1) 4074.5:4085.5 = 50.2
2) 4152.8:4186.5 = 49.6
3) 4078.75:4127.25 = 36.5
